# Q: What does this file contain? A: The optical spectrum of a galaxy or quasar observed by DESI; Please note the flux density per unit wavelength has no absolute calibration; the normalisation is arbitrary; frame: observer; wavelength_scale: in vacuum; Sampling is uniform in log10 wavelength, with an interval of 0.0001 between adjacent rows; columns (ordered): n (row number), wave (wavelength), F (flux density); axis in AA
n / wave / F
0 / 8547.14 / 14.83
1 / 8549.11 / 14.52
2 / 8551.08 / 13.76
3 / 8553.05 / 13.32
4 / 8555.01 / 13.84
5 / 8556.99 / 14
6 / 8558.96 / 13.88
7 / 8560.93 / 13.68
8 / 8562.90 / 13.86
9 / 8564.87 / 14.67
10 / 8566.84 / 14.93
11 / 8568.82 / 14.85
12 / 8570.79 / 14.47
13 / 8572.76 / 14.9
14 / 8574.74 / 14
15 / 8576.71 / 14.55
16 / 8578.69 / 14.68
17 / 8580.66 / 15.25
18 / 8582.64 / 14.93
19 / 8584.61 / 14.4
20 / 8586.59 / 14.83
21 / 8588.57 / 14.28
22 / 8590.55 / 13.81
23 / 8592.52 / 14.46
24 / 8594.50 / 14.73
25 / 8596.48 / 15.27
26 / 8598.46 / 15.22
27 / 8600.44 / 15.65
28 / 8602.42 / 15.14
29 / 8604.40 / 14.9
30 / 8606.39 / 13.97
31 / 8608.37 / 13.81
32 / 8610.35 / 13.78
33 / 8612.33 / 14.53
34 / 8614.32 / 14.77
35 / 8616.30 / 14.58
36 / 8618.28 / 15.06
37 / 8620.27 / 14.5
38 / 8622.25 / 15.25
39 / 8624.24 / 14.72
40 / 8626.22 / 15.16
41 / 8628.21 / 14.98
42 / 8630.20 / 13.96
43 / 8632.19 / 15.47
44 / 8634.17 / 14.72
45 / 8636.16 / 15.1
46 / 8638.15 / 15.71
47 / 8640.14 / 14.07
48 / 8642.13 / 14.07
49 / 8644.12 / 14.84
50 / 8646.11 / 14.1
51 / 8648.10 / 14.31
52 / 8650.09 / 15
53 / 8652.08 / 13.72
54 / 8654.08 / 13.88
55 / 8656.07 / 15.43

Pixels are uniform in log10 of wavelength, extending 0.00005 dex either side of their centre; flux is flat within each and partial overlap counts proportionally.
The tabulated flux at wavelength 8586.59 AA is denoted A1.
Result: 14.83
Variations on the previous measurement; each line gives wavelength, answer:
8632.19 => 15.47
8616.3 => 14.58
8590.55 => 13.81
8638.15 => 15.71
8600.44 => 15.65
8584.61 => 14.4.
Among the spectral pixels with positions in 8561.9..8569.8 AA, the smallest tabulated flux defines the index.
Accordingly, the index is 13.86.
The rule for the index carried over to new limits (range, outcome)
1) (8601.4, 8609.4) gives 13.81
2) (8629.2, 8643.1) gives 13.96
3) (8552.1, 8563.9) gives 13.32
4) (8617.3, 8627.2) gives 14.5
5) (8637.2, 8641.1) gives 14.07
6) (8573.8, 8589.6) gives 14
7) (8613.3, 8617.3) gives 14.58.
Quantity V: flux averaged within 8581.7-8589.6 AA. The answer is 14.6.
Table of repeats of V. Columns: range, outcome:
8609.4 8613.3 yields 14.2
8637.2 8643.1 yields 14.6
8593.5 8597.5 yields 15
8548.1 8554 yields 13.9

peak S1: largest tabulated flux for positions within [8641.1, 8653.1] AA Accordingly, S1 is 15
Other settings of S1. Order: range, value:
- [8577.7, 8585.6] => 15.25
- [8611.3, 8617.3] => 14.77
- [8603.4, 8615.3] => 14.9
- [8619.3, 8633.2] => 15.47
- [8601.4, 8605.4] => 15.14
